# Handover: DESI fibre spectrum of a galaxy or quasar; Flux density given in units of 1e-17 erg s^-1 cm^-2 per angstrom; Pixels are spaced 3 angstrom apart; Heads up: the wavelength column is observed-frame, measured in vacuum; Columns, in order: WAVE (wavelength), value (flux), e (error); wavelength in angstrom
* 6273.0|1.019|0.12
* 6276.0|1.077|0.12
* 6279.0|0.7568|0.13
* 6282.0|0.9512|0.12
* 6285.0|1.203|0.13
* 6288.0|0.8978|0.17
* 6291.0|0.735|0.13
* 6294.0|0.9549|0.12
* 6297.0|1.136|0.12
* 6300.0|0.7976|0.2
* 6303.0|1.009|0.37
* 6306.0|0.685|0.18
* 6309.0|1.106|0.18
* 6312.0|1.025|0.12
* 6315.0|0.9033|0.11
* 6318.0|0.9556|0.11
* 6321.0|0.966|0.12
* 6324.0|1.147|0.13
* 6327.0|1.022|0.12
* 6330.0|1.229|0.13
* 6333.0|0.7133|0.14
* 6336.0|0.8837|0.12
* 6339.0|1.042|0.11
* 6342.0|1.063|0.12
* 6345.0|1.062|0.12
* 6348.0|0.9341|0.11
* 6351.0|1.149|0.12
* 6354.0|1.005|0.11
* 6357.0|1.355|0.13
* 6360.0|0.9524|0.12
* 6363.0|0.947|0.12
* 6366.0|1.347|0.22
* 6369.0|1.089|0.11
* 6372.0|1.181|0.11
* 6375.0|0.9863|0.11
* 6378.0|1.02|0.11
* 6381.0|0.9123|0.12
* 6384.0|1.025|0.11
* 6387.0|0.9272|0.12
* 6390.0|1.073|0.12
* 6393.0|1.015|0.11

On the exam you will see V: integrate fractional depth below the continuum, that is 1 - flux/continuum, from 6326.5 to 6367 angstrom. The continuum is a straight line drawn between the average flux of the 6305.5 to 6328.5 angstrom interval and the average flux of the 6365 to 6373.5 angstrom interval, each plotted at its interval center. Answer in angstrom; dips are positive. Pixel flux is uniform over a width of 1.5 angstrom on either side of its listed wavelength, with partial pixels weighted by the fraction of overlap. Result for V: 2.22 angstrom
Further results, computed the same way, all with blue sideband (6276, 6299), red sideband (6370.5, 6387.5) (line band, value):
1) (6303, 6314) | 0.23 angstrom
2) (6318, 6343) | -0.58 angstrom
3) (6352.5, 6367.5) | -1.80 angstrom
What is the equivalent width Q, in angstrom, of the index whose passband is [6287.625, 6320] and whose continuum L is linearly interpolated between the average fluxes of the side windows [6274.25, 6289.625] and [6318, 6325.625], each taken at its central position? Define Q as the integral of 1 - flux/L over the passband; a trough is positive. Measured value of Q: 2.6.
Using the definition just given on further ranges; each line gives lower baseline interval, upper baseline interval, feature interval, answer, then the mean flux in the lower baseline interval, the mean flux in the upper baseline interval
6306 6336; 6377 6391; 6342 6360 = -1.8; 0.985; 0.988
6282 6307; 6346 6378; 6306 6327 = -0.2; 0.934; 1.09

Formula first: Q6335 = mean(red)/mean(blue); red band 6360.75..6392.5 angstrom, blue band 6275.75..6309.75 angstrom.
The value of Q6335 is 1.12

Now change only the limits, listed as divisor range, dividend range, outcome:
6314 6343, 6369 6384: 1.04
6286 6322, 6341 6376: 1.17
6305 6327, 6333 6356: 1.03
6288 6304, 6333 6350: 1.06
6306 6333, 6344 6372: 1.09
